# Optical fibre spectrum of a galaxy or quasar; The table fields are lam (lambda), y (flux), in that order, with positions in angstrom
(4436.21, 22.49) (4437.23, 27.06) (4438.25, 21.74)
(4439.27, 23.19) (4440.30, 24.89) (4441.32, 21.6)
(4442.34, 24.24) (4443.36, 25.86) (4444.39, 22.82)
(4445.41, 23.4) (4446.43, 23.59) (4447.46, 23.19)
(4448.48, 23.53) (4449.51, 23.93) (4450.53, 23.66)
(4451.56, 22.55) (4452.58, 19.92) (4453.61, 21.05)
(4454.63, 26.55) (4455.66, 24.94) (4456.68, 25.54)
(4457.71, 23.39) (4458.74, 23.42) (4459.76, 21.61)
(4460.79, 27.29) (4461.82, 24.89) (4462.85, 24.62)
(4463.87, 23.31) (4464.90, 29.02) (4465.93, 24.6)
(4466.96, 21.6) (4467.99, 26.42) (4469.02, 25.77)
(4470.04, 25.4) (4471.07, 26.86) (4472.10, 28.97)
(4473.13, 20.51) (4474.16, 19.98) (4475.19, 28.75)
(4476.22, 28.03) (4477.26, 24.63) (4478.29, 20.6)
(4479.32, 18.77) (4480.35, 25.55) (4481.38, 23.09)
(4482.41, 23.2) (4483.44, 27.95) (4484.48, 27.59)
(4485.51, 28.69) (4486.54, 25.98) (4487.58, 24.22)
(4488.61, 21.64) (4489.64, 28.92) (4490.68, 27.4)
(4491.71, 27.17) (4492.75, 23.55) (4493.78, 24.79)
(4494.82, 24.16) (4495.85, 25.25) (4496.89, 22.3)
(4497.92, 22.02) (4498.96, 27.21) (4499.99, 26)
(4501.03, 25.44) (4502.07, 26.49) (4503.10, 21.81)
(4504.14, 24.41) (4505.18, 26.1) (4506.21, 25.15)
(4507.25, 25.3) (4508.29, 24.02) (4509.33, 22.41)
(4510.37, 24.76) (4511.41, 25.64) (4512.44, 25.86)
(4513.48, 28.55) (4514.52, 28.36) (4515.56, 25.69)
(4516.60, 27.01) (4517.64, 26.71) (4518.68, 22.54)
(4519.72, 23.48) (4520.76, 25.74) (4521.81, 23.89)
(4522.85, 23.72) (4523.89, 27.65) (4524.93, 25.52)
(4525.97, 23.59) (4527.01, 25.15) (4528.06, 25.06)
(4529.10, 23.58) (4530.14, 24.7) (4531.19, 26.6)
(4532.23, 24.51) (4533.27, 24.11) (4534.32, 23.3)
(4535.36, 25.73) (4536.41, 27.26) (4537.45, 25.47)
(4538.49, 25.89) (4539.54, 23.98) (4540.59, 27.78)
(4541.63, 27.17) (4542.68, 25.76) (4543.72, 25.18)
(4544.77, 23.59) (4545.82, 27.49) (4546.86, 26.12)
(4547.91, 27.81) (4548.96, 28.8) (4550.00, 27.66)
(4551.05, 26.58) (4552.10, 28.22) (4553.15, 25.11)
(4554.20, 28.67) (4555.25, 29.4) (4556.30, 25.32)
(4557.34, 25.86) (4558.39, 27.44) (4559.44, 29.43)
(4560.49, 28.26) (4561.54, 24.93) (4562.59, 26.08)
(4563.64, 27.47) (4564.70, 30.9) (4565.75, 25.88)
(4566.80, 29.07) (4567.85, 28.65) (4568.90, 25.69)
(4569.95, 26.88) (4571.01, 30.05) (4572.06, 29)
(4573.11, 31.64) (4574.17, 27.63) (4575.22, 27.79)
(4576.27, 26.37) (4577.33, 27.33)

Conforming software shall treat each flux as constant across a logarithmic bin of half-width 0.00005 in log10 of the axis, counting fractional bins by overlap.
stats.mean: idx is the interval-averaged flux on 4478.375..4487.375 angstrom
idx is 24.9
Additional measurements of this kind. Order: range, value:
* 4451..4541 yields 24.9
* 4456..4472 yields 25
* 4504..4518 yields 25.7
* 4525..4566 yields 26.3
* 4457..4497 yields 24.9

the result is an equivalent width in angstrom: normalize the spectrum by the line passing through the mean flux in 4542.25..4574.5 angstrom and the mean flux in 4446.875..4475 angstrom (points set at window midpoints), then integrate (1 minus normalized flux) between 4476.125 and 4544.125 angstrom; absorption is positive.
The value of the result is 1.86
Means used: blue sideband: 24.2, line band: 25.1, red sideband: 27.4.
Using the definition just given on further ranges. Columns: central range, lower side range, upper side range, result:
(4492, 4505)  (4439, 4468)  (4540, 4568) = 0.4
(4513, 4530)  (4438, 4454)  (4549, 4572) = 0.4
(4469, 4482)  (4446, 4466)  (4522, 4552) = 0.1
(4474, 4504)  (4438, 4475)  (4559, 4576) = 0.4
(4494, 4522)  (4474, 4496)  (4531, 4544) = 0.3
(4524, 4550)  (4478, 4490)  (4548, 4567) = 1.0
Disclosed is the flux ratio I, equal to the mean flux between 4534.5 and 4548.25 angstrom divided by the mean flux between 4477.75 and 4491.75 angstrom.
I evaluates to 1.0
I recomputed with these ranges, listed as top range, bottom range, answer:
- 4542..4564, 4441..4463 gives 1.14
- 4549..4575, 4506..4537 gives 1.10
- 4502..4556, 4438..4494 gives 1.05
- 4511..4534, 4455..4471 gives 1.02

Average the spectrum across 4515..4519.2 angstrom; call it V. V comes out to 25.5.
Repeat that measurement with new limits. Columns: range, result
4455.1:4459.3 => 24.3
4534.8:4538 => 26.2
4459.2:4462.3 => 24.6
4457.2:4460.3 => 22.8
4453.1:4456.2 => 24.3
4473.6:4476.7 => 25.5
